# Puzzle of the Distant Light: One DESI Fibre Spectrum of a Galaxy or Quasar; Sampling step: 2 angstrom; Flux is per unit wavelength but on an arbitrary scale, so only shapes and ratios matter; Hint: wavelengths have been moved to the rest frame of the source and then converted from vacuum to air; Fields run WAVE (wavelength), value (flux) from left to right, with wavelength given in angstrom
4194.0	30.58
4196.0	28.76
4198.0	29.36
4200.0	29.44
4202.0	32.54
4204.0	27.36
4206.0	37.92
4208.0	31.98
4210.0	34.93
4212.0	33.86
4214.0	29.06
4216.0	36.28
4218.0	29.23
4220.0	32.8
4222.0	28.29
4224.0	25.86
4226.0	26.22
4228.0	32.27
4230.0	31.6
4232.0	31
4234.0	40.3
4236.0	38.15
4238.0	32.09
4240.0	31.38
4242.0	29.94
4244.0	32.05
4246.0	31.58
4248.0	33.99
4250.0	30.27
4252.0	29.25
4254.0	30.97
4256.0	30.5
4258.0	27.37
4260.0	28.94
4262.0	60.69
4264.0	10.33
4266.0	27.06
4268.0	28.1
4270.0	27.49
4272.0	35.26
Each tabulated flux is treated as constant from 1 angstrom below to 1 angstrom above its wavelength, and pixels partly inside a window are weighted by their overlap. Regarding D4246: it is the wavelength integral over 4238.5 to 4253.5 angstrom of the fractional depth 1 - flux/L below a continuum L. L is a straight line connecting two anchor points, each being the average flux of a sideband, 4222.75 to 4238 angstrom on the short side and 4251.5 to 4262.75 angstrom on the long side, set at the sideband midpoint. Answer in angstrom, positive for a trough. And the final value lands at 1.0 angstrom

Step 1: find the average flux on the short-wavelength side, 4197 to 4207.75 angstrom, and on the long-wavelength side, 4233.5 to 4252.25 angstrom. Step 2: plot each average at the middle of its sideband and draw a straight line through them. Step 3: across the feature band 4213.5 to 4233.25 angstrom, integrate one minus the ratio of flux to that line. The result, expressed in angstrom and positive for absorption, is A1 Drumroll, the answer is 1.1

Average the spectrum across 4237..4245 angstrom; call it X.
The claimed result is 31.4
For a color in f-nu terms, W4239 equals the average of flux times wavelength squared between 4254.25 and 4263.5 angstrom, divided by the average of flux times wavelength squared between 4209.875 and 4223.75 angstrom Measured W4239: 1.1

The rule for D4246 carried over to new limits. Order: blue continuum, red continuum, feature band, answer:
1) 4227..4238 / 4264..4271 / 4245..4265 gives -2.14 angstrom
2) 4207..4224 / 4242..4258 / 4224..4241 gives -0.63 angstrom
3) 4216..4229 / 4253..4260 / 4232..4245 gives -1.83 angstrom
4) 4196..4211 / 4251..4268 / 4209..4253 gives -1.02 angstrom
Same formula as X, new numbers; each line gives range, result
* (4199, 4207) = 31.8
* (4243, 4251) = 32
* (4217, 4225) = 29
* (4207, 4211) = 33.5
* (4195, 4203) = 30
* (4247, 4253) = 31.2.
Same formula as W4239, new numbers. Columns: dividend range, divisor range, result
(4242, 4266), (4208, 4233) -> 1.02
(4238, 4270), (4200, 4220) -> 0.97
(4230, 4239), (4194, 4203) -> 1.18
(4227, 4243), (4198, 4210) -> 1.06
